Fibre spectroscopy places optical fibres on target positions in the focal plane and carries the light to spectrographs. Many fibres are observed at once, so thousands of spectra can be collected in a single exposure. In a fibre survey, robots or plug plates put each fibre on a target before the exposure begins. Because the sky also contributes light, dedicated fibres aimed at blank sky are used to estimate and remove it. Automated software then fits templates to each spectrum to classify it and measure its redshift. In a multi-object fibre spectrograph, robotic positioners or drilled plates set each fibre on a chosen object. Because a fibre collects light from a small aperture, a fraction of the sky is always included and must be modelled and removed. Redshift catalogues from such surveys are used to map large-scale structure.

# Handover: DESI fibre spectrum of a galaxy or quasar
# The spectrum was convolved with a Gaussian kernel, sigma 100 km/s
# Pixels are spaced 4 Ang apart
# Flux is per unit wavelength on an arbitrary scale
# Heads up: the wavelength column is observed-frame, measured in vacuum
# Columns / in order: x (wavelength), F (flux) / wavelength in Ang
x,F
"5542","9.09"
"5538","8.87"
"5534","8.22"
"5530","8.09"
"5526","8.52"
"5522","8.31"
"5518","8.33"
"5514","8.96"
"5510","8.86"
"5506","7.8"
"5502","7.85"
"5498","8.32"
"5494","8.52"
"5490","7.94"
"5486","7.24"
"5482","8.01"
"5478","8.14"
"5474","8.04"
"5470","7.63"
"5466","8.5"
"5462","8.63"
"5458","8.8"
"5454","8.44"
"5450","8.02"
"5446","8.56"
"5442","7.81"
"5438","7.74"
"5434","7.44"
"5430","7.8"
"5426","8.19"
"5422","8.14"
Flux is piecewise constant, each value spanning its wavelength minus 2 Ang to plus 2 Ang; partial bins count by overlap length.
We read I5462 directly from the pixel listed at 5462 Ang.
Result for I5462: 8.63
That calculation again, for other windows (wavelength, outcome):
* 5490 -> 7.94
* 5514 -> 8.96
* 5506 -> 7.8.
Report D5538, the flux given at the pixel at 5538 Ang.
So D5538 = 8.87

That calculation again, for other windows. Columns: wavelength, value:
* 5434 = 7.44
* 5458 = 8.8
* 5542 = 9.09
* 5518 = 8.33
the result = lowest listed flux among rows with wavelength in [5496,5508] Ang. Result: 7.8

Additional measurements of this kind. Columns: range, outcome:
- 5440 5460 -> 7.81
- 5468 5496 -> 7.24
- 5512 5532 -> 8.09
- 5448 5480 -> 7.63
